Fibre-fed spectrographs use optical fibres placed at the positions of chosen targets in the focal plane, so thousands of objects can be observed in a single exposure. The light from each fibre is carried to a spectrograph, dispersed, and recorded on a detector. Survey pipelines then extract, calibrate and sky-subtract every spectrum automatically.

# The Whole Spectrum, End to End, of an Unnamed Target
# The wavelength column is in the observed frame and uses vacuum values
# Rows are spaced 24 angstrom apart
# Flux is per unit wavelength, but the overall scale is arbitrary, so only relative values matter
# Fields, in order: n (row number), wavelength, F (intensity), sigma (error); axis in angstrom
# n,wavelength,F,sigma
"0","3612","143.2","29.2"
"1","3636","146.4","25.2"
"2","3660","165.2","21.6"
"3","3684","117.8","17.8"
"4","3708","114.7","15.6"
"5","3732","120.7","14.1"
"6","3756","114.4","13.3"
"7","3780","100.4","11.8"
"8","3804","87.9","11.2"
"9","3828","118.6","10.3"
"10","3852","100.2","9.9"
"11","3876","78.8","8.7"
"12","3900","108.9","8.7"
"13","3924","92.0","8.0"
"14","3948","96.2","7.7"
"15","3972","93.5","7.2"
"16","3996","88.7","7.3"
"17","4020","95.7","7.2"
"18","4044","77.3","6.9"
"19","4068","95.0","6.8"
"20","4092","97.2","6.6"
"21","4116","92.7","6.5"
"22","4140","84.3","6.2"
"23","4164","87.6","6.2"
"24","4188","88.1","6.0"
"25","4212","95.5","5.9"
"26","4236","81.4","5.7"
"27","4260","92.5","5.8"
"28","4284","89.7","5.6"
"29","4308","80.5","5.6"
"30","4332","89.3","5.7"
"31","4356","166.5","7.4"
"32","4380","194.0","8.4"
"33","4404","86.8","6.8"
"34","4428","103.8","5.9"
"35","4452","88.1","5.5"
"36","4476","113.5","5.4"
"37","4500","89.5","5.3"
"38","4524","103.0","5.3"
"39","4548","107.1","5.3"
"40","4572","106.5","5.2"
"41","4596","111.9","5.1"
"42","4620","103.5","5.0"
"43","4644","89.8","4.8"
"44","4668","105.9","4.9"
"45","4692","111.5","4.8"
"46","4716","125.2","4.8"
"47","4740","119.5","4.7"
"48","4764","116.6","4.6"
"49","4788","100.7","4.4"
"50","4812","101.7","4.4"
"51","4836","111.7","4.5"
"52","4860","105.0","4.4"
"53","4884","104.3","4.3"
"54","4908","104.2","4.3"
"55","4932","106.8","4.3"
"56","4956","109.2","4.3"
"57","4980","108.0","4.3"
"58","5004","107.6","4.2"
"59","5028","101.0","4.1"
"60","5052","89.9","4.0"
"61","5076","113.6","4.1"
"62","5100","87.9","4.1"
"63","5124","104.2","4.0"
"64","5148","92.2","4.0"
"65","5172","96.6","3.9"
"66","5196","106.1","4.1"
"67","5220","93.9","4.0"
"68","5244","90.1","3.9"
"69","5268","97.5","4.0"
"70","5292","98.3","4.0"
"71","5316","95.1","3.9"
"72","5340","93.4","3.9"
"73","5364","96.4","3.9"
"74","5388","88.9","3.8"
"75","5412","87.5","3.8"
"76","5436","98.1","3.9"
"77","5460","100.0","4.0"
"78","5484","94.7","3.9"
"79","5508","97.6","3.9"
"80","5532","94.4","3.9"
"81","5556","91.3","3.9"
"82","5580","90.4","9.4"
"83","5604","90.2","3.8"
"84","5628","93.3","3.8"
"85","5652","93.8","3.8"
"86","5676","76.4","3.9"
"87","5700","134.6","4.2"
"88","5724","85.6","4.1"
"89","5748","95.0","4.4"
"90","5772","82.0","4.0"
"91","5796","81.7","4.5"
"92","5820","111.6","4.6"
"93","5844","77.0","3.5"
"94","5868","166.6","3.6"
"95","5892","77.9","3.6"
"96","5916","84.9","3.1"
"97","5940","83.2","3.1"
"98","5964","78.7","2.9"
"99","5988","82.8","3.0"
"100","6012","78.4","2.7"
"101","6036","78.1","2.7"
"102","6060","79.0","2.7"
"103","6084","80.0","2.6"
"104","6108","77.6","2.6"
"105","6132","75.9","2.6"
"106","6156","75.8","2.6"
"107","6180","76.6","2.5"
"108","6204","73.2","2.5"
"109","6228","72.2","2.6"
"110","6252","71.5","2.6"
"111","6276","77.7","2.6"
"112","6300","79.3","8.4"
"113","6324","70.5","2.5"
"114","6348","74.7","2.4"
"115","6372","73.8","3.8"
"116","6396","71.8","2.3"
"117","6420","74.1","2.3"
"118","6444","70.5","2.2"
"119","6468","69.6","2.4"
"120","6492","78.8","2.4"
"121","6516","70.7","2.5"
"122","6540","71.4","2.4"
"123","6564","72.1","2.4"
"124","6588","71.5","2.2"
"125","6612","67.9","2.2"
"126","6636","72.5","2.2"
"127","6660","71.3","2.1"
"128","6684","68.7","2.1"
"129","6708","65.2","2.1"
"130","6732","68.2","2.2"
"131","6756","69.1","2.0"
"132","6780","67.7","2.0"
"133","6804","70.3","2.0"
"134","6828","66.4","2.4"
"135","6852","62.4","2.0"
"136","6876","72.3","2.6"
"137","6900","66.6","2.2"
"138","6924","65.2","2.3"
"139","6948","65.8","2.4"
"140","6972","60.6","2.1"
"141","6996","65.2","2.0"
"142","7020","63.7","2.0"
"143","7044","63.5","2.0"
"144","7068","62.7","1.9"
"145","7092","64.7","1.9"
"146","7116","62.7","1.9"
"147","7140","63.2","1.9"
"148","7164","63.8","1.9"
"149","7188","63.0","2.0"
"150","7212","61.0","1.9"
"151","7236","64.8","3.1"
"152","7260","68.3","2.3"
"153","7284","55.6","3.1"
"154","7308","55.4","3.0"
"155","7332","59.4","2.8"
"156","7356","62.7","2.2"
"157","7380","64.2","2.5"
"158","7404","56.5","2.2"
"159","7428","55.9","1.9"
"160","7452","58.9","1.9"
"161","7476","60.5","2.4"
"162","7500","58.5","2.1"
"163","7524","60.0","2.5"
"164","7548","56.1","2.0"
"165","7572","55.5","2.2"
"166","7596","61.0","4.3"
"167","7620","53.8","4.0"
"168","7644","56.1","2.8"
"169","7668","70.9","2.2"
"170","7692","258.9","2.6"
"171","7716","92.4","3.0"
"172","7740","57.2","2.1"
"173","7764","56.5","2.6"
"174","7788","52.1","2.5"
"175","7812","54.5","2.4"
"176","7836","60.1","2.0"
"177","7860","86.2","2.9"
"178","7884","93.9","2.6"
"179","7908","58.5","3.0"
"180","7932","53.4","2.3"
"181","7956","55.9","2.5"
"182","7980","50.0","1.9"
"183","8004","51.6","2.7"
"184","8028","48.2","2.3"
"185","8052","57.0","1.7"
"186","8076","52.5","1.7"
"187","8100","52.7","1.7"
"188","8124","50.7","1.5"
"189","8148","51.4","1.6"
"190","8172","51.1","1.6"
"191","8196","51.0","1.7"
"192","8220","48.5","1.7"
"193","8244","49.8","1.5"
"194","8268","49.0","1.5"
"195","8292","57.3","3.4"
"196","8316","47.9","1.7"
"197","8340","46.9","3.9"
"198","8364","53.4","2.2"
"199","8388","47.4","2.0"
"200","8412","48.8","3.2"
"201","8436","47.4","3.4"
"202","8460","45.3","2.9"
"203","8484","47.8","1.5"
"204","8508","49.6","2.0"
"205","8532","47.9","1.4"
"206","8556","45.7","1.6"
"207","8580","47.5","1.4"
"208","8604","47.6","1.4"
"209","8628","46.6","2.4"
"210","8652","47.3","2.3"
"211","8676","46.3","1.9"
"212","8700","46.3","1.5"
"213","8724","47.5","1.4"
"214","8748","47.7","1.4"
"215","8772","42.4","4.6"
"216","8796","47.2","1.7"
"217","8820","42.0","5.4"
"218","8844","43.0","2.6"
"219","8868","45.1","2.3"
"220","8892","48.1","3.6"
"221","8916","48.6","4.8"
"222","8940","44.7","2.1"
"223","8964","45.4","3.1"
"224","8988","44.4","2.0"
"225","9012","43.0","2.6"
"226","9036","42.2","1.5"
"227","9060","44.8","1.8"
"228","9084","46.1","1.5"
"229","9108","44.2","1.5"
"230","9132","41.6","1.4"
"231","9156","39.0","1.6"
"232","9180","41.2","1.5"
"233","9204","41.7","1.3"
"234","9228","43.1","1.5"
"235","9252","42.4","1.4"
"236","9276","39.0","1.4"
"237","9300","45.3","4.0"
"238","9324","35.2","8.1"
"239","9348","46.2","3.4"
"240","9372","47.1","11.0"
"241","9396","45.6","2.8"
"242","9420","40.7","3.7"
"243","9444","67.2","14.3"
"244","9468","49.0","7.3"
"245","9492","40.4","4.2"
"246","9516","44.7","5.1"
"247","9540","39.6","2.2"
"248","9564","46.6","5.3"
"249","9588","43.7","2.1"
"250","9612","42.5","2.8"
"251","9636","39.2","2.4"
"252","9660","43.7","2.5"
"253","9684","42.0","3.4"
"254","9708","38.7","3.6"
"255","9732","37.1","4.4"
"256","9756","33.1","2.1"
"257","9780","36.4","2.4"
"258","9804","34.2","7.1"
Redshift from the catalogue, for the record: 0.172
